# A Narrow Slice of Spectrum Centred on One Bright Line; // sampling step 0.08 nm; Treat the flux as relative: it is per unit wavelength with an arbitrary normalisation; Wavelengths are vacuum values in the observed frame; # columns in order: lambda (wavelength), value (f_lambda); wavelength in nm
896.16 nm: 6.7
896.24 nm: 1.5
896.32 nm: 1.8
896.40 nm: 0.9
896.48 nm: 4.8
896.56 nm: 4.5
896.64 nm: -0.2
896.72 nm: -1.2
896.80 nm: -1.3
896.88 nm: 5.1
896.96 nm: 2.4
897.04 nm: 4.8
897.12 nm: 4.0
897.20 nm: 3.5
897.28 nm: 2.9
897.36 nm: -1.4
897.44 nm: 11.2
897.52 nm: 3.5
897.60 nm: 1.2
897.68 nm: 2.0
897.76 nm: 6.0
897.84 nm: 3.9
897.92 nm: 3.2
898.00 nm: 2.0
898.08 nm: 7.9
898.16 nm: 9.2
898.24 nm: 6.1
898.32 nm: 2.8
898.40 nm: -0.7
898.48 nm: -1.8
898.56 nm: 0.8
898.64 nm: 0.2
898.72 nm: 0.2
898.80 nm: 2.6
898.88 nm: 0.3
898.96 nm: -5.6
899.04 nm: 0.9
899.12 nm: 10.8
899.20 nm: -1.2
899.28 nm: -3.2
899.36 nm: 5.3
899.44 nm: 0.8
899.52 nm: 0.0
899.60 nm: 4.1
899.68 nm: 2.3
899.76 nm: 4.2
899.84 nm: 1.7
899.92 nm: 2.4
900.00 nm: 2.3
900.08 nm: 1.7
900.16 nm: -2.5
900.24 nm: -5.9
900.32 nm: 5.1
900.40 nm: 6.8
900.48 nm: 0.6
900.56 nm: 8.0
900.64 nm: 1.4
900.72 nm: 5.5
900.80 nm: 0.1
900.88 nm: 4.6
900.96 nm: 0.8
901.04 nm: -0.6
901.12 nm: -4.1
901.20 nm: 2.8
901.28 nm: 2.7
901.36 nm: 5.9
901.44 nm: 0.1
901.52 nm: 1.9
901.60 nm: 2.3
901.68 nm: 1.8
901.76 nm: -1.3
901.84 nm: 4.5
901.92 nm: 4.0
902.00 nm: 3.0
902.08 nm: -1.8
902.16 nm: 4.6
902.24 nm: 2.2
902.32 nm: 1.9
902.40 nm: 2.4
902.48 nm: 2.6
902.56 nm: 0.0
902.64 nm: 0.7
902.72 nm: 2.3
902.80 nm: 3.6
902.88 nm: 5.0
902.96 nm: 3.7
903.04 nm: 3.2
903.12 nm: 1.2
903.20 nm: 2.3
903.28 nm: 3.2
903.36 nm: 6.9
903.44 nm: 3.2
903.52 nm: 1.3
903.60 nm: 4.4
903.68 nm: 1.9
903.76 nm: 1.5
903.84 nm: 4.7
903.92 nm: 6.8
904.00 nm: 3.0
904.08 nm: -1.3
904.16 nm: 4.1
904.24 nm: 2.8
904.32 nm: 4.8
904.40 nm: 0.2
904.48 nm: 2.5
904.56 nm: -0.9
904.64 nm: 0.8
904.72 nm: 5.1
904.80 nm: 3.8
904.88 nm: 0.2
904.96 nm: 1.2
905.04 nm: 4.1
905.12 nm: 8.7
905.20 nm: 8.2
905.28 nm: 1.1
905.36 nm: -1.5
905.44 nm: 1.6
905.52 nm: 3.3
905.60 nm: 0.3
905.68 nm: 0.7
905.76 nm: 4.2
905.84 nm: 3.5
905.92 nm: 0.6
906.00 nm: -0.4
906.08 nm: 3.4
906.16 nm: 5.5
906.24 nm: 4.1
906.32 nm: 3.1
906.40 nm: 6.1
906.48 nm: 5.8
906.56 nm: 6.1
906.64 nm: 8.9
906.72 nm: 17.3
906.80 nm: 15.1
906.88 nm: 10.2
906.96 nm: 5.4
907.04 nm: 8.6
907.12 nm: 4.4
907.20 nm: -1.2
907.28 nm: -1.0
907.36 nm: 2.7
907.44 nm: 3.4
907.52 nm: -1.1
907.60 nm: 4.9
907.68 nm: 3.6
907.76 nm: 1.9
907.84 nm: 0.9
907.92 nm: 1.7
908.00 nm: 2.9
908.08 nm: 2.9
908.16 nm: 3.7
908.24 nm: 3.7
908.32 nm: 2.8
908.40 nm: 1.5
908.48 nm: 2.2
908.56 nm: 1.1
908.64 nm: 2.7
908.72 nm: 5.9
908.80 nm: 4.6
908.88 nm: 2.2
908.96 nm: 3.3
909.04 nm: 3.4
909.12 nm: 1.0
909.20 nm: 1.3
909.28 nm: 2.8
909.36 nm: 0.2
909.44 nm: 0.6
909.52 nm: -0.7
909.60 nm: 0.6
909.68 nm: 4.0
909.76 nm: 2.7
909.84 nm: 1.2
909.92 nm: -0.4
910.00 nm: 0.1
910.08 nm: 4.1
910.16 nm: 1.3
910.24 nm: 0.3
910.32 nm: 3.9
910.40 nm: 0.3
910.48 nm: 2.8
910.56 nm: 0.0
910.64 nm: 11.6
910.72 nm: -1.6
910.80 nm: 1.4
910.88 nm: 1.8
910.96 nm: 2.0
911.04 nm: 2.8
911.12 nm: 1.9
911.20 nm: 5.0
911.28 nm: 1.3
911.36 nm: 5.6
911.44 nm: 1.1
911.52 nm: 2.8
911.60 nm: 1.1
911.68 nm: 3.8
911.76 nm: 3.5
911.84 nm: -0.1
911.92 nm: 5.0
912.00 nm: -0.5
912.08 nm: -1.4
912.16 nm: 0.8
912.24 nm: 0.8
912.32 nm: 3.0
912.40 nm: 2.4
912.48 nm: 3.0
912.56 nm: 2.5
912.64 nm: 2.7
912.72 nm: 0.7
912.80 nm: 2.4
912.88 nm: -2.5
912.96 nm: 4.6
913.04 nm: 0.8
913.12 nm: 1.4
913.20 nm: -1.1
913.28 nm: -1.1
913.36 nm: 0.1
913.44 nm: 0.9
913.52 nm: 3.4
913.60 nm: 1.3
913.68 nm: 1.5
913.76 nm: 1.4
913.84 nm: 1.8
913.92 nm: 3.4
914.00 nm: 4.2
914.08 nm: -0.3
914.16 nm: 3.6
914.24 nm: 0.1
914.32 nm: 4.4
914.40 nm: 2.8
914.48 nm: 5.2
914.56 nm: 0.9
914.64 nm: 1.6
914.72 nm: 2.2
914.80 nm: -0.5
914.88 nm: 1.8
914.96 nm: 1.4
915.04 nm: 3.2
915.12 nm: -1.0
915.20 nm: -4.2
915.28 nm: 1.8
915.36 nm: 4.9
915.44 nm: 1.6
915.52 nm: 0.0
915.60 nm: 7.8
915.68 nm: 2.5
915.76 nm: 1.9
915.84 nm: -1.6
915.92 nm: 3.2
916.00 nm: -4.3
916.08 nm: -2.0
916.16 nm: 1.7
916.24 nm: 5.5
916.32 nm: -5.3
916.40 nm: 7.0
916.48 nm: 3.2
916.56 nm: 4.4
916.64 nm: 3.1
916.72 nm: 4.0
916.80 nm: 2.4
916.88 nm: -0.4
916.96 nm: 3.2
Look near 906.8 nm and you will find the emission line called [O III] 5007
